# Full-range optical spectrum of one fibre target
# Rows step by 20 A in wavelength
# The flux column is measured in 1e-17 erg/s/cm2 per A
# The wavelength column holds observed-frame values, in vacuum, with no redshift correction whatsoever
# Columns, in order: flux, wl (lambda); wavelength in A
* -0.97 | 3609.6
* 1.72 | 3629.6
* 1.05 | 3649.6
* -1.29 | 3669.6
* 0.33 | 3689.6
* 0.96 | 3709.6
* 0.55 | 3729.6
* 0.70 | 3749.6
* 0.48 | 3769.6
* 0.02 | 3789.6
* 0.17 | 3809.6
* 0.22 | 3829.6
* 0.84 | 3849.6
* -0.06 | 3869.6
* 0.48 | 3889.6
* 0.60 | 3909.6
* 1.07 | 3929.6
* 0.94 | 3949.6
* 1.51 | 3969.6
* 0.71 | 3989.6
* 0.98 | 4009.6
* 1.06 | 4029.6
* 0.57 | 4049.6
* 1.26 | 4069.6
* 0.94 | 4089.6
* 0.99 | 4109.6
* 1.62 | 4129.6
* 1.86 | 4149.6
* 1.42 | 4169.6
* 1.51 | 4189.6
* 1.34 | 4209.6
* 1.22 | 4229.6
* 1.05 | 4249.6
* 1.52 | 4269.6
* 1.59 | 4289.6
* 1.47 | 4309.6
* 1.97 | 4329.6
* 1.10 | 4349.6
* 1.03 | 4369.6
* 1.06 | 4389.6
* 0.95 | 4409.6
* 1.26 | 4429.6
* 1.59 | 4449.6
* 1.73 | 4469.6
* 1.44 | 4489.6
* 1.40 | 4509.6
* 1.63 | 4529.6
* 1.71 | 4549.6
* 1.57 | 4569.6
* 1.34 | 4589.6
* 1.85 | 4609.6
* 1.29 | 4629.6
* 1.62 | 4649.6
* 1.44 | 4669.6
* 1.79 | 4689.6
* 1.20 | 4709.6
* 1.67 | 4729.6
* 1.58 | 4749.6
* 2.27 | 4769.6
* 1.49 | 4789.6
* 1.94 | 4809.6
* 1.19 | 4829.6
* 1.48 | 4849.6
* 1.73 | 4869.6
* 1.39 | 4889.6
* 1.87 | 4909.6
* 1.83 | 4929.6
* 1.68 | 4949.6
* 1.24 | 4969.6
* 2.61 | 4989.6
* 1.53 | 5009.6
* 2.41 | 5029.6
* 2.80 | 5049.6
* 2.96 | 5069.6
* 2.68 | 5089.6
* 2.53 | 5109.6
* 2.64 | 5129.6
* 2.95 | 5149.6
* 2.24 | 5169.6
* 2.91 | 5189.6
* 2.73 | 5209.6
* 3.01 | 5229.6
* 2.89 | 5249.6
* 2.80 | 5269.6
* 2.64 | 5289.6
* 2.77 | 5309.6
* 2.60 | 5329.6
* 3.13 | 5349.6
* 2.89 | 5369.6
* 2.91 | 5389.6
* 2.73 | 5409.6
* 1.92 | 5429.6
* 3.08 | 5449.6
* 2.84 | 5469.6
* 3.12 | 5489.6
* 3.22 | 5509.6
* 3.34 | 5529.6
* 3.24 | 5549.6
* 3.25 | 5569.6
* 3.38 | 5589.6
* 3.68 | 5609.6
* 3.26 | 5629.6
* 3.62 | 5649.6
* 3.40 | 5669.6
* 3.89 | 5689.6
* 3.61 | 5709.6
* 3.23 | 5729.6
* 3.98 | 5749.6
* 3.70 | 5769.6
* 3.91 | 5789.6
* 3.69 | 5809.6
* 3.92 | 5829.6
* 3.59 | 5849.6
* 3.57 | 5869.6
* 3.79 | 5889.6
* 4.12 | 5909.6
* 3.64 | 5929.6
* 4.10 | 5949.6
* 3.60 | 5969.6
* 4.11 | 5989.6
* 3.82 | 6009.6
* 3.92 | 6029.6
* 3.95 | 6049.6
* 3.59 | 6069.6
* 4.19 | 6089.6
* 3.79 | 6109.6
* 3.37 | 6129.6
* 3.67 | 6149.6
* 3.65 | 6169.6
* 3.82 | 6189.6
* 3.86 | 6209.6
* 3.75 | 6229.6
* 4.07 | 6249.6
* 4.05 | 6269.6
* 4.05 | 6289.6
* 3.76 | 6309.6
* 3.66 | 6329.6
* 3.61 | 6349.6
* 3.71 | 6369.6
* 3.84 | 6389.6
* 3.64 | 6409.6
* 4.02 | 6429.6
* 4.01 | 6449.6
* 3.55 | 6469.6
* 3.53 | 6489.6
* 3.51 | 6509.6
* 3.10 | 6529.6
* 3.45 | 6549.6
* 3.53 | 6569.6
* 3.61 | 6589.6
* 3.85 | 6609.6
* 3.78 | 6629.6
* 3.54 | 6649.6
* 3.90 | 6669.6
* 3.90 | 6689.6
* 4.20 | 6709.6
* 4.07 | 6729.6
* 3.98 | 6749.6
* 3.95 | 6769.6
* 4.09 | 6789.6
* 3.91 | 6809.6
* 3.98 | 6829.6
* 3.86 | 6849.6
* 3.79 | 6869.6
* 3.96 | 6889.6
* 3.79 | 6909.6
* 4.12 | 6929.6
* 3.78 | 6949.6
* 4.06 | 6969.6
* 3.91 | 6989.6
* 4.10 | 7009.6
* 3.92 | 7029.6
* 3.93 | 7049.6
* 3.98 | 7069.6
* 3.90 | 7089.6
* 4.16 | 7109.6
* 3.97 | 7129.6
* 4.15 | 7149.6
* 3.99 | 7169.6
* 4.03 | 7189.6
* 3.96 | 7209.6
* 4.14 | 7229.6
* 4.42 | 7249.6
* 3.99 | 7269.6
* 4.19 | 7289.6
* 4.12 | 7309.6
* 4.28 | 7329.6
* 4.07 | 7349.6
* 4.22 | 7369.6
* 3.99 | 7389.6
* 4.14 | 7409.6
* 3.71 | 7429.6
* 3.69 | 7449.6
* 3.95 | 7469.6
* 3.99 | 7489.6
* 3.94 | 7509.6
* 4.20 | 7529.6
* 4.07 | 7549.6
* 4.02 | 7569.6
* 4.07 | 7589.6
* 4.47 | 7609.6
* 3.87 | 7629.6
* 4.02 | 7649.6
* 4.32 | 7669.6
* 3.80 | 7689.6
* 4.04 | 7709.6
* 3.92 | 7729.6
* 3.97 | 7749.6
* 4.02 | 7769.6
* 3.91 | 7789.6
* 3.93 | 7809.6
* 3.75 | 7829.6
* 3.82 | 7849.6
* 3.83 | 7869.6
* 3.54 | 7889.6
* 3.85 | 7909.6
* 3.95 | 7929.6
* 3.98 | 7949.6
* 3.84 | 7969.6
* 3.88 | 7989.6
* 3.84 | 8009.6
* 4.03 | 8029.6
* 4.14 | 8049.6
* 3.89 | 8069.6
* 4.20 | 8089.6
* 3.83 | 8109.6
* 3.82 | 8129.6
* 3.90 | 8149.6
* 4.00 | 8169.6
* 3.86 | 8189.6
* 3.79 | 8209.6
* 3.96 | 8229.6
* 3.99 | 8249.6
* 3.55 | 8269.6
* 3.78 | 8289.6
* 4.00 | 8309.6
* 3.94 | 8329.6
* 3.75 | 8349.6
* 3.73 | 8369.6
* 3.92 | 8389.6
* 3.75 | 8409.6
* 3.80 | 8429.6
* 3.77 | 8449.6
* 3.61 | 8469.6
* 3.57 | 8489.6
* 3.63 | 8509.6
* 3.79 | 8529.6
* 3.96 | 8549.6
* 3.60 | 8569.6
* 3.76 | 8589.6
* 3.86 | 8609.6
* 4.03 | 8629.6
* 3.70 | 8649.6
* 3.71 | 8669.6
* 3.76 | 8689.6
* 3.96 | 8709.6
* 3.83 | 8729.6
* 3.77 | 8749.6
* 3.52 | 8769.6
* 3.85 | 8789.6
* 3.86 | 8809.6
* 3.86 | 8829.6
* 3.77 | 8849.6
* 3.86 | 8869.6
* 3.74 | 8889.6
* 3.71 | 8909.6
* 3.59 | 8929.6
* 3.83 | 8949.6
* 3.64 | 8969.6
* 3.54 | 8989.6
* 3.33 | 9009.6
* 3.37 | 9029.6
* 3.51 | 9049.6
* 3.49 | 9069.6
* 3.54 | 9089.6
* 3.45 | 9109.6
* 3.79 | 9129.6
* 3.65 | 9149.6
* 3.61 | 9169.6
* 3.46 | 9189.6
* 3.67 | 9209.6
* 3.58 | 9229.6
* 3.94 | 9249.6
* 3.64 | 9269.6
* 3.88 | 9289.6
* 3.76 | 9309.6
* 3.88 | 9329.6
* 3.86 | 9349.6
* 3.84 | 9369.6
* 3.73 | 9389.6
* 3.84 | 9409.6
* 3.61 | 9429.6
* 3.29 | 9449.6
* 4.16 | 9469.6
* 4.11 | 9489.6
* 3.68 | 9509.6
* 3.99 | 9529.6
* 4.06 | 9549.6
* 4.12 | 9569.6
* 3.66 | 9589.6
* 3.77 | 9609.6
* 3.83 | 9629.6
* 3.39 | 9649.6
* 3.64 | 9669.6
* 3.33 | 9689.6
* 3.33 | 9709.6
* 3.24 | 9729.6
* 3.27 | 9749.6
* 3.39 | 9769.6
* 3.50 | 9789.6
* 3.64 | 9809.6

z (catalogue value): 0.261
